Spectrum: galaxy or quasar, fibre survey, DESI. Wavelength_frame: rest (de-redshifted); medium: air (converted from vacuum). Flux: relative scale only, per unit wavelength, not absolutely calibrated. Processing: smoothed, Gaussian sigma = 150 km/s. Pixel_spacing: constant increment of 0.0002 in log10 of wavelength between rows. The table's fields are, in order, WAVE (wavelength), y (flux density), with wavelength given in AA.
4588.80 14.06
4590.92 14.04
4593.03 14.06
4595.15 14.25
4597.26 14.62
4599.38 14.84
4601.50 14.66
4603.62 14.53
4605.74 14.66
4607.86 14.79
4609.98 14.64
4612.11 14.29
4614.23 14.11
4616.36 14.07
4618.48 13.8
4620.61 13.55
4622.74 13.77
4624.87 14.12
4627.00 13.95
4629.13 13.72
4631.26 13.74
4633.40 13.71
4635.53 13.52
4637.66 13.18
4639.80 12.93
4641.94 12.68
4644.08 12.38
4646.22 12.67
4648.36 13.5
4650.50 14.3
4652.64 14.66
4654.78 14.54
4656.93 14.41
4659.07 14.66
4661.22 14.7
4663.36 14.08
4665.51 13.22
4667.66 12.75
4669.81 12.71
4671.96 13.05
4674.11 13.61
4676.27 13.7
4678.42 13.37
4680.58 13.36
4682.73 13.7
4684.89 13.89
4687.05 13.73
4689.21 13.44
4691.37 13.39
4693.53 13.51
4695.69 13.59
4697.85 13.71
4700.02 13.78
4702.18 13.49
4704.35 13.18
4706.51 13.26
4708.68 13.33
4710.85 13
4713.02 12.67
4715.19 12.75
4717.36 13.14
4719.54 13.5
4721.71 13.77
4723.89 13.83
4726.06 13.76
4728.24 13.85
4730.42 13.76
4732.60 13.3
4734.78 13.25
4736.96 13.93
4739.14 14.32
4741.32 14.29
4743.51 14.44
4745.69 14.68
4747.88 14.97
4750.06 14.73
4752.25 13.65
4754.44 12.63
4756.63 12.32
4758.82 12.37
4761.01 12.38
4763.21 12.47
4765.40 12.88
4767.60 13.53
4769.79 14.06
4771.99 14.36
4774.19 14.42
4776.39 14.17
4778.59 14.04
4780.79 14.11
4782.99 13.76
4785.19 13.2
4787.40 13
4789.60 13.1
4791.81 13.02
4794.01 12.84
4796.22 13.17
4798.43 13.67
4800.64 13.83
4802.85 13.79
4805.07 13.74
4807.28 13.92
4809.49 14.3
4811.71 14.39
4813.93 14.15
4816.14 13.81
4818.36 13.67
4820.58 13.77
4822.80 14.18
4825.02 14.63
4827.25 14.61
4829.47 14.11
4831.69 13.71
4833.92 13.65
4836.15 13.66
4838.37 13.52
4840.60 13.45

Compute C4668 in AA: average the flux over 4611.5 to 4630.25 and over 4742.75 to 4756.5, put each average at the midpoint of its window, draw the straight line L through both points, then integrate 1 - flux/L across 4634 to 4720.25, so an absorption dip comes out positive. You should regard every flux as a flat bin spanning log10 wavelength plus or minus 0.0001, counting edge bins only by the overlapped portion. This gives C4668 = 3.1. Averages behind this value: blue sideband 13.9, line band 13.5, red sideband 14.1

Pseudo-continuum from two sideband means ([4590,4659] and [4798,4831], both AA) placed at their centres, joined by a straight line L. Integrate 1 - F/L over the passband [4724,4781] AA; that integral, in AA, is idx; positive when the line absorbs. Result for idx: 1.2 AA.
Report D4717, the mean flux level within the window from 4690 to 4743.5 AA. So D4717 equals 13.5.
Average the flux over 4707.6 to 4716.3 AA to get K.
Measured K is 12.9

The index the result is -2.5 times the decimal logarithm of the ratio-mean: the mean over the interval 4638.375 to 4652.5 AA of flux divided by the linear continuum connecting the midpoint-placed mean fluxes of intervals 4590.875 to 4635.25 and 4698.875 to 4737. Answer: 0.061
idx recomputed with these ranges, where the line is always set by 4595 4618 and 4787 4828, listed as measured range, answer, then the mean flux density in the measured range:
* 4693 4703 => 0.38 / 13.6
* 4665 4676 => 0.89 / 13.1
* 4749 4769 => 1.35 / 13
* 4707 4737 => 1.45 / 13.4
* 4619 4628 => 0.37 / 13.8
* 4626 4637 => 0.53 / 13.7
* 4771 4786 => -0.15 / 14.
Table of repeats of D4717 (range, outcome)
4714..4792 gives 13.6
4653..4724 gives 13.5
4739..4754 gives 14.4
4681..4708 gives 13.6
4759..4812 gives 13.6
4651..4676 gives 13.9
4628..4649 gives 13.2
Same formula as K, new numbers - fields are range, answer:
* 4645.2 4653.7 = 13.8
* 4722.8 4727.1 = 13.8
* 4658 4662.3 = 14.7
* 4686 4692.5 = 13.5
